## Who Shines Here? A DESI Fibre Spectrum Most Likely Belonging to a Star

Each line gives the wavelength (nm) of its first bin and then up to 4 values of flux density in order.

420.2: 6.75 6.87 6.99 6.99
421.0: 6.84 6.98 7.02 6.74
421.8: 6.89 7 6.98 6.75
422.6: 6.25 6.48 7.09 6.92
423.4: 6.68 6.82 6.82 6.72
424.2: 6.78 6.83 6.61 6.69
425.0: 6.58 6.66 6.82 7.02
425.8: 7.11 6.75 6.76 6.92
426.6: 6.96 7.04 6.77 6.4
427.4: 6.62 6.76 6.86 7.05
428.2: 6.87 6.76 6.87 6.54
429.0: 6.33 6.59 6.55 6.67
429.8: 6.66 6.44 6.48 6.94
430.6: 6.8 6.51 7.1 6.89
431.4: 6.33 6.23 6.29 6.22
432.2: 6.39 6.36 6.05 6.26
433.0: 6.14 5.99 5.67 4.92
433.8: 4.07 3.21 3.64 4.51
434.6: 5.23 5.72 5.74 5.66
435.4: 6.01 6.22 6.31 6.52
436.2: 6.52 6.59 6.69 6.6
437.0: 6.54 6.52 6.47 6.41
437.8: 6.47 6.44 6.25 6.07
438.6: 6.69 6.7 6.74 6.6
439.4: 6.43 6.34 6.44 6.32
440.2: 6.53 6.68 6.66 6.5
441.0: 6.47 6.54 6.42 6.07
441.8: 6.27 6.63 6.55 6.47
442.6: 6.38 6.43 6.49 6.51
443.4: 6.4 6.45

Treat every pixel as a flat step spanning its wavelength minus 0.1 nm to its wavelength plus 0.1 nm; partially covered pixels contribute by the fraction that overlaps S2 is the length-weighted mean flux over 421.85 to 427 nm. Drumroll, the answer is 6.8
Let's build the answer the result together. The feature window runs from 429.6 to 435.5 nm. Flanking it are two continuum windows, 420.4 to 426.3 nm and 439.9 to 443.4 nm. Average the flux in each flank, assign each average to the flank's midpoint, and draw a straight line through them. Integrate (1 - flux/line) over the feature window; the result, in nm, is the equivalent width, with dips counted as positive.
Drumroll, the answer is 0.666 nm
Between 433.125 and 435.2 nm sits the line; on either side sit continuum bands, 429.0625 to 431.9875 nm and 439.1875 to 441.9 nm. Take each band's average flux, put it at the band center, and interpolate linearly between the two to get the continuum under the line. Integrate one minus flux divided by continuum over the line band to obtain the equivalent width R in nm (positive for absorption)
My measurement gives 0.521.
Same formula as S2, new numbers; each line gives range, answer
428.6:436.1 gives 6.02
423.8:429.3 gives 6.77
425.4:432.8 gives 6.66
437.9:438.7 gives 6.36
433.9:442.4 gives 6.19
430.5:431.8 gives 6.62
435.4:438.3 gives 6.45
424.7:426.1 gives 6.8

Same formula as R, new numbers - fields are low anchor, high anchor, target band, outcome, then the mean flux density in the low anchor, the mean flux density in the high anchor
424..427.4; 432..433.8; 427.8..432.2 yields -0.27 nm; 6.79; 5.88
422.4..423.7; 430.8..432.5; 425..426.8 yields -0.06 nm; 6.71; 6.48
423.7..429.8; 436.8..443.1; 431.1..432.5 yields 0.05 nm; 6.76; 6.47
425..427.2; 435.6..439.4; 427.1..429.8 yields 0.04 nm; 6.85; 6.5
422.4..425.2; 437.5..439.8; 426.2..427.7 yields -0.03 nm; 6.71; 6.47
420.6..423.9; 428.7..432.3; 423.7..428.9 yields -0.07 nm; 6.83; 6.55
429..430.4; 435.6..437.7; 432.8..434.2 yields 0.33 nm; 6.58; 6.5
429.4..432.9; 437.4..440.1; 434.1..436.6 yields 0.28 nm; 6.51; 6.45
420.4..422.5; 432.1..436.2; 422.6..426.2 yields -0.10 nm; 6.92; 5.56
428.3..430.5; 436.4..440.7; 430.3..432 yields 0.00 nm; 6.62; 6.51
